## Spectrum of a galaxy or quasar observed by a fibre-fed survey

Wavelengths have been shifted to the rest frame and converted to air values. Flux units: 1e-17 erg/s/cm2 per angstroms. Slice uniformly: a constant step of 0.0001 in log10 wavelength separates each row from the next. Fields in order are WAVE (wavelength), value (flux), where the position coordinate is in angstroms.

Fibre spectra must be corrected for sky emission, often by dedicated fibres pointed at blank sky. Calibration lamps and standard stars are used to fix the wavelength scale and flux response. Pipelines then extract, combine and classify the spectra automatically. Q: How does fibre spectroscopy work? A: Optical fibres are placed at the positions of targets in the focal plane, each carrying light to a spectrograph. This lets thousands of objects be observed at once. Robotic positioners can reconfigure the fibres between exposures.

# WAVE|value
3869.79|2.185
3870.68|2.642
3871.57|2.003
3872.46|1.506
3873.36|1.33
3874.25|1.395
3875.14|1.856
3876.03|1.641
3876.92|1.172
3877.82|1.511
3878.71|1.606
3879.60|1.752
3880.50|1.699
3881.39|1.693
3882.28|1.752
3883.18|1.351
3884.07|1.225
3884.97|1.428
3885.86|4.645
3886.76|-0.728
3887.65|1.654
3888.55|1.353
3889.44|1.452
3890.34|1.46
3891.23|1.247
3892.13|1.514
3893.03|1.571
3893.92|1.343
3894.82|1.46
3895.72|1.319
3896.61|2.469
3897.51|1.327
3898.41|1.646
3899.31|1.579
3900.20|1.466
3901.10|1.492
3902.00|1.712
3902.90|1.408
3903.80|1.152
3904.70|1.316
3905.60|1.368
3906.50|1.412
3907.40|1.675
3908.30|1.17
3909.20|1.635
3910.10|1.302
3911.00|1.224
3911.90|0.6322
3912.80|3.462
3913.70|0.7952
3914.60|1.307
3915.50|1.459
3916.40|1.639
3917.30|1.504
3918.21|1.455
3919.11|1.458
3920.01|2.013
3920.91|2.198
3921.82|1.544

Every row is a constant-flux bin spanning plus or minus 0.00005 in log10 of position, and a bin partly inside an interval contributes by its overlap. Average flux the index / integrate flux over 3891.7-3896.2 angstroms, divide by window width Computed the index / 1.45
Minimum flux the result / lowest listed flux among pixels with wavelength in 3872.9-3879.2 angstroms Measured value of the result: 1.172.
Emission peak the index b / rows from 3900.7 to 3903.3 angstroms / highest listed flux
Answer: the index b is 1.712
